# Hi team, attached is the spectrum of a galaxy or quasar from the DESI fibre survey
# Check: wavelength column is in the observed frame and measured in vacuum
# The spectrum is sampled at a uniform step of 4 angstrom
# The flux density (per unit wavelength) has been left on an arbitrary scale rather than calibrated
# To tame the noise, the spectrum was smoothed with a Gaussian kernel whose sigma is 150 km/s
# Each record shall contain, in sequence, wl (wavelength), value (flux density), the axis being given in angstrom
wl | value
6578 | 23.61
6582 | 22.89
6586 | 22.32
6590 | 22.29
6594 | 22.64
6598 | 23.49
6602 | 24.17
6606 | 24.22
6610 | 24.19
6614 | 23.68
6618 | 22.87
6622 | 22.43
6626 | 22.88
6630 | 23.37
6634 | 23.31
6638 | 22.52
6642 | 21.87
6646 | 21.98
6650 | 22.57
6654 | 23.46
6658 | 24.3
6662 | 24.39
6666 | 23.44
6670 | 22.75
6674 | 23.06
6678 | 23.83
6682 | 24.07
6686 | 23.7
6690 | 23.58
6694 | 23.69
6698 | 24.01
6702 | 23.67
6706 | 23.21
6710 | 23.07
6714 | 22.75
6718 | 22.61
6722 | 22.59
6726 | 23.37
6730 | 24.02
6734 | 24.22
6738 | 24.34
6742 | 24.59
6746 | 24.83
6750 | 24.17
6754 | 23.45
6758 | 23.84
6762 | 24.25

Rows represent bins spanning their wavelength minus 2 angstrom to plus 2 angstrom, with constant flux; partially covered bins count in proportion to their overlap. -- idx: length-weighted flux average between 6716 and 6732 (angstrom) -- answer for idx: 23.1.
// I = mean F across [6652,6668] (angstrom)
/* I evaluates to 23.9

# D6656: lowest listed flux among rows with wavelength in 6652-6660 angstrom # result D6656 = 23.46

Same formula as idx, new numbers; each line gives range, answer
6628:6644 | 22.8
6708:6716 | 22.9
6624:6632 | 23.1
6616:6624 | 22.6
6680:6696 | 23.8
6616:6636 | 23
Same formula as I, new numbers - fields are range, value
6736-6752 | 24.5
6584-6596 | 22.4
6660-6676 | 23.4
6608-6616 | 23.9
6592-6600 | 23.1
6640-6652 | 22.1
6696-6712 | 23.5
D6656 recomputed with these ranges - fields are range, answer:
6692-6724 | 22.59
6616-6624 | 22.43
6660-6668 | 23.44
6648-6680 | 22.57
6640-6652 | 21.87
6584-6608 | 22.29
